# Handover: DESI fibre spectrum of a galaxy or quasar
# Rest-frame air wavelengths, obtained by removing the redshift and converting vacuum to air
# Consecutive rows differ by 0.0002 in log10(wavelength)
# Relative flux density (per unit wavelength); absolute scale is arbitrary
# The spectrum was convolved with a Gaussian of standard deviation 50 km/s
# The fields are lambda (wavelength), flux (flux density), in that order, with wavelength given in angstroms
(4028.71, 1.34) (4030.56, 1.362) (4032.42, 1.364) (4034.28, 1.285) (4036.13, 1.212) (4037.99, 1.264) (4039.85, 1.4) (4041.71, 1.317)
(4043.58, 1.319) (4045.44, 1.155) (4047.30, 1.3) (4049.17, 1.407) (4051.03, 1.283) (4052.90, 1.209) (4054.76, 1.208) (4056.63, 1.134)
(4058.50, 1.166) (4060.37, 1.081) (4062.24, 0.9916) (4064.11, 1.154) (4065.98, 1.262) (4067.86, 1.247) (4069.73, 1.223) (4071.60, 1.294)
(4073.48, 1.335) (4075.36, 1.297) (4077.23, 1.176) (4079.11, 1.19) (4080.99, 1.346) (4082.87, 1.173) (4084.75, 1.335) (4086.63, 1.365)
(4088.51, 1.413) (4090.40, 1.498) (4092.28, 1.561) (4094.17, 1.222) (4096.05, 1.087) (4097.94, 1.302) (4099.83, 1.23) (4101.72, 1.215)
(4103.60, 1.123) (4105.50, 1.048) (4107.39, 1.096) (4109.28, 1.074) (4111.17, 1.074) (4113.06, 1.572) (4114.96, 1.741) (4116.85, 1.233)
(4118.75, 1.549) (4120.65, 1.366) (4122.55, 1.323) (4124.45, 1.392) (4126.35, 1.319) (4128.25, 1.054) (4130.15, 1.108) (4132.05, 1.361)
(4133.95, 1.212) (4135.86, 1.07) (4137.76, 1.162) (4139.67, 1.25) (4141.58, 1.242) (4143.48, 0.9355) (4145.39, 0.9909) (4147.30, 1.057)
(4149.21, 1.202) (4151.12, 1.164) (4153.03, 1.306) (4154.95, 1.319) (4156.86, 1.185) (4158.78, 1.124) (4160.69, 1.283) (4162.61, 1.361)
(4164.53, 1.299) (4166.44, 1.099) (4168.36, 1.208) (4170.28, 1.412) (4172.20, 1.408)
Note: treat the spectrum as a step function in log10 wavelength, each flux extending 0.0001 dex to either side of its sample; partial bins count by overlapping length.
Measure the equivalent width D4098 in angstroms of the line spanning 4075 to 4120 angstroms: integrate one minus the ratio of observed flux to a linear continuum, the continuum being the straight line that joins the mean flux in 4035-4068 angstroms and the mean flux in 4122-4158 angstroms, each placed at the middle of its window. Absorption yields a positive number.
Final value -3.0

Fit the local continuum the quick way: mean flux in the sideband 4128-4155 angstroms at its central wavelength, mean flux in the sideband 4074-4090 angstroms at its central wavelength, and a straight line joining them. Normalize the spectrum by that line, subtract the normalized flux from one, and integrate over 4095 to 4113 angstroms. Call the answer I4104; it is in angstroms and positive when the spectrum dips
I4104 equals 1.2 angstroms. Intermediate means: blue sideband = 1.3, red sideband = 1.16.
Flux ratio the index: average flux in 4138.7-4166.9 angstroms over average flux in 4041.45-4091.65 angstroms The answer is 0.9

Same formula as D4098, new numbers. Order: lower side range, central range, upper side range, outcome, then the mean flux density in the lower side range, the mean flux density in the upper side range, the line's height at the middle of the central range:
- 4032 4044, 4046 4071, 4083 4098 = 2.2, 1.31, 1.34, 1.32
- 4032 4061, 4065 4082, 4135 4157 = -0.5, 1.26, 1.16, 1.23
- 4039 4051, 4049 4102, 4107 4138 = 1.9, 1.31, 1.28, 1.3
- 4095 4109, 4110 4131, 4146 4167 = -2.9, 1.15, 1.22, 1.18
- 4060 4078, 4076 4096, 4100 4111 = -2.6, 1.21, 1.12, 1.17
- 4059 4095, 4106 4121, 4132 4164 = -1.2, 1.27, 1.19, 1.23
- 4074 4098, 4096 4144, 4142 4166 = 0.1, 1.31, 1.19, 1.25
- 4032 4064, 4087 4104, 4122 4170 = -1.1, 1.24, 1.2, 1.22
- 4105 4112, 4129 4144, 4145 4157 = -0.4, 1.08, 1.18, 1.15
